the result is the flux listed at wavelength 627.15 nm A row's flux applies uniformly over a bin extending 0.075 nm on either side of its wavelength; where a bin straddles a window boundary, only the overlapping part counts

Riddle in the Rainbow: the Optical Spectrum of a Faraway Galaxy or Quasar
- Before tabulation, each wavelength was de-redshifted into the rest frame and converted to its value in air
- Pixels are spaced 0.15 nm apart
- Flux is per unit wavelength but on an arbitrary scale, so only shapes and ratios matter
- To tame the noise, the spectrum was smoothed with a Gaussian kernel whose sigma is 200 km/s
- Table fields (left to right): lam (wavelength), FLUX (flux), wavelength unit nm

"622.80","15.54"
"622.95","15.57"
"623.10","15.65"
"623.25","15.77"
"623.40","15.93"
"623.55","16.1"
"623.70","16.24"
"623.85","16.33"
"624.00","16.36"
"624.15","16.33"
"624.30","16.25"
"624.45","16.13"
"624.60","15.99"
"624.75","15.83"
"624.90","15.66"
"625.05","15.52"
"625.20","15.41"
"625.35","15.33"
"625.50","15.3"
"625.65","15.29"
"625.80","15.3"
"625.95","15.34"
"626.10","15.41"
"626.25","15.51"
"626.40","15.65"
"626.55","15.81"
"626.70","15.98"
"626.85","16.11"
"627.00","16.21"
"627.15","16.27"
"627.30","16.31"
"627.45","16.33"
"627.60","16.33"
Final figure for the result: 16.27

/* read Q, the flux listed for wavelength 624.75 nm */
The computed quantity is 15.83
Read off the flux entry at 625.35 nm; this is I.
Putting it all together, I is 15.33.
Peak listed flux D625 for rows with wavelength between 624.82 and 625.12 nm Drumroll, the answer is 15.66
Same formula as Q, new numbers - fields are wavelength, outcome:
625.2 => 15.41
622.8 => 15.54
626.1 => 15.41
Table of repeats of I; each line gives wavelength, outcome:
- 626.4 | 15.65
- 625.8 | 15.3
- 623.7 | 16.24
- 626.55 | 15.81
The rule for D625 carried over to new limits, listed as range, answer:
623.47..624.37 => 16.36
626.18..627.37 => 16.31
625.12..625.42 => 15.41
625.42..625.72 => 15.3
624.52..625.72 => 15.99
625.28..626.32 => 15.51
